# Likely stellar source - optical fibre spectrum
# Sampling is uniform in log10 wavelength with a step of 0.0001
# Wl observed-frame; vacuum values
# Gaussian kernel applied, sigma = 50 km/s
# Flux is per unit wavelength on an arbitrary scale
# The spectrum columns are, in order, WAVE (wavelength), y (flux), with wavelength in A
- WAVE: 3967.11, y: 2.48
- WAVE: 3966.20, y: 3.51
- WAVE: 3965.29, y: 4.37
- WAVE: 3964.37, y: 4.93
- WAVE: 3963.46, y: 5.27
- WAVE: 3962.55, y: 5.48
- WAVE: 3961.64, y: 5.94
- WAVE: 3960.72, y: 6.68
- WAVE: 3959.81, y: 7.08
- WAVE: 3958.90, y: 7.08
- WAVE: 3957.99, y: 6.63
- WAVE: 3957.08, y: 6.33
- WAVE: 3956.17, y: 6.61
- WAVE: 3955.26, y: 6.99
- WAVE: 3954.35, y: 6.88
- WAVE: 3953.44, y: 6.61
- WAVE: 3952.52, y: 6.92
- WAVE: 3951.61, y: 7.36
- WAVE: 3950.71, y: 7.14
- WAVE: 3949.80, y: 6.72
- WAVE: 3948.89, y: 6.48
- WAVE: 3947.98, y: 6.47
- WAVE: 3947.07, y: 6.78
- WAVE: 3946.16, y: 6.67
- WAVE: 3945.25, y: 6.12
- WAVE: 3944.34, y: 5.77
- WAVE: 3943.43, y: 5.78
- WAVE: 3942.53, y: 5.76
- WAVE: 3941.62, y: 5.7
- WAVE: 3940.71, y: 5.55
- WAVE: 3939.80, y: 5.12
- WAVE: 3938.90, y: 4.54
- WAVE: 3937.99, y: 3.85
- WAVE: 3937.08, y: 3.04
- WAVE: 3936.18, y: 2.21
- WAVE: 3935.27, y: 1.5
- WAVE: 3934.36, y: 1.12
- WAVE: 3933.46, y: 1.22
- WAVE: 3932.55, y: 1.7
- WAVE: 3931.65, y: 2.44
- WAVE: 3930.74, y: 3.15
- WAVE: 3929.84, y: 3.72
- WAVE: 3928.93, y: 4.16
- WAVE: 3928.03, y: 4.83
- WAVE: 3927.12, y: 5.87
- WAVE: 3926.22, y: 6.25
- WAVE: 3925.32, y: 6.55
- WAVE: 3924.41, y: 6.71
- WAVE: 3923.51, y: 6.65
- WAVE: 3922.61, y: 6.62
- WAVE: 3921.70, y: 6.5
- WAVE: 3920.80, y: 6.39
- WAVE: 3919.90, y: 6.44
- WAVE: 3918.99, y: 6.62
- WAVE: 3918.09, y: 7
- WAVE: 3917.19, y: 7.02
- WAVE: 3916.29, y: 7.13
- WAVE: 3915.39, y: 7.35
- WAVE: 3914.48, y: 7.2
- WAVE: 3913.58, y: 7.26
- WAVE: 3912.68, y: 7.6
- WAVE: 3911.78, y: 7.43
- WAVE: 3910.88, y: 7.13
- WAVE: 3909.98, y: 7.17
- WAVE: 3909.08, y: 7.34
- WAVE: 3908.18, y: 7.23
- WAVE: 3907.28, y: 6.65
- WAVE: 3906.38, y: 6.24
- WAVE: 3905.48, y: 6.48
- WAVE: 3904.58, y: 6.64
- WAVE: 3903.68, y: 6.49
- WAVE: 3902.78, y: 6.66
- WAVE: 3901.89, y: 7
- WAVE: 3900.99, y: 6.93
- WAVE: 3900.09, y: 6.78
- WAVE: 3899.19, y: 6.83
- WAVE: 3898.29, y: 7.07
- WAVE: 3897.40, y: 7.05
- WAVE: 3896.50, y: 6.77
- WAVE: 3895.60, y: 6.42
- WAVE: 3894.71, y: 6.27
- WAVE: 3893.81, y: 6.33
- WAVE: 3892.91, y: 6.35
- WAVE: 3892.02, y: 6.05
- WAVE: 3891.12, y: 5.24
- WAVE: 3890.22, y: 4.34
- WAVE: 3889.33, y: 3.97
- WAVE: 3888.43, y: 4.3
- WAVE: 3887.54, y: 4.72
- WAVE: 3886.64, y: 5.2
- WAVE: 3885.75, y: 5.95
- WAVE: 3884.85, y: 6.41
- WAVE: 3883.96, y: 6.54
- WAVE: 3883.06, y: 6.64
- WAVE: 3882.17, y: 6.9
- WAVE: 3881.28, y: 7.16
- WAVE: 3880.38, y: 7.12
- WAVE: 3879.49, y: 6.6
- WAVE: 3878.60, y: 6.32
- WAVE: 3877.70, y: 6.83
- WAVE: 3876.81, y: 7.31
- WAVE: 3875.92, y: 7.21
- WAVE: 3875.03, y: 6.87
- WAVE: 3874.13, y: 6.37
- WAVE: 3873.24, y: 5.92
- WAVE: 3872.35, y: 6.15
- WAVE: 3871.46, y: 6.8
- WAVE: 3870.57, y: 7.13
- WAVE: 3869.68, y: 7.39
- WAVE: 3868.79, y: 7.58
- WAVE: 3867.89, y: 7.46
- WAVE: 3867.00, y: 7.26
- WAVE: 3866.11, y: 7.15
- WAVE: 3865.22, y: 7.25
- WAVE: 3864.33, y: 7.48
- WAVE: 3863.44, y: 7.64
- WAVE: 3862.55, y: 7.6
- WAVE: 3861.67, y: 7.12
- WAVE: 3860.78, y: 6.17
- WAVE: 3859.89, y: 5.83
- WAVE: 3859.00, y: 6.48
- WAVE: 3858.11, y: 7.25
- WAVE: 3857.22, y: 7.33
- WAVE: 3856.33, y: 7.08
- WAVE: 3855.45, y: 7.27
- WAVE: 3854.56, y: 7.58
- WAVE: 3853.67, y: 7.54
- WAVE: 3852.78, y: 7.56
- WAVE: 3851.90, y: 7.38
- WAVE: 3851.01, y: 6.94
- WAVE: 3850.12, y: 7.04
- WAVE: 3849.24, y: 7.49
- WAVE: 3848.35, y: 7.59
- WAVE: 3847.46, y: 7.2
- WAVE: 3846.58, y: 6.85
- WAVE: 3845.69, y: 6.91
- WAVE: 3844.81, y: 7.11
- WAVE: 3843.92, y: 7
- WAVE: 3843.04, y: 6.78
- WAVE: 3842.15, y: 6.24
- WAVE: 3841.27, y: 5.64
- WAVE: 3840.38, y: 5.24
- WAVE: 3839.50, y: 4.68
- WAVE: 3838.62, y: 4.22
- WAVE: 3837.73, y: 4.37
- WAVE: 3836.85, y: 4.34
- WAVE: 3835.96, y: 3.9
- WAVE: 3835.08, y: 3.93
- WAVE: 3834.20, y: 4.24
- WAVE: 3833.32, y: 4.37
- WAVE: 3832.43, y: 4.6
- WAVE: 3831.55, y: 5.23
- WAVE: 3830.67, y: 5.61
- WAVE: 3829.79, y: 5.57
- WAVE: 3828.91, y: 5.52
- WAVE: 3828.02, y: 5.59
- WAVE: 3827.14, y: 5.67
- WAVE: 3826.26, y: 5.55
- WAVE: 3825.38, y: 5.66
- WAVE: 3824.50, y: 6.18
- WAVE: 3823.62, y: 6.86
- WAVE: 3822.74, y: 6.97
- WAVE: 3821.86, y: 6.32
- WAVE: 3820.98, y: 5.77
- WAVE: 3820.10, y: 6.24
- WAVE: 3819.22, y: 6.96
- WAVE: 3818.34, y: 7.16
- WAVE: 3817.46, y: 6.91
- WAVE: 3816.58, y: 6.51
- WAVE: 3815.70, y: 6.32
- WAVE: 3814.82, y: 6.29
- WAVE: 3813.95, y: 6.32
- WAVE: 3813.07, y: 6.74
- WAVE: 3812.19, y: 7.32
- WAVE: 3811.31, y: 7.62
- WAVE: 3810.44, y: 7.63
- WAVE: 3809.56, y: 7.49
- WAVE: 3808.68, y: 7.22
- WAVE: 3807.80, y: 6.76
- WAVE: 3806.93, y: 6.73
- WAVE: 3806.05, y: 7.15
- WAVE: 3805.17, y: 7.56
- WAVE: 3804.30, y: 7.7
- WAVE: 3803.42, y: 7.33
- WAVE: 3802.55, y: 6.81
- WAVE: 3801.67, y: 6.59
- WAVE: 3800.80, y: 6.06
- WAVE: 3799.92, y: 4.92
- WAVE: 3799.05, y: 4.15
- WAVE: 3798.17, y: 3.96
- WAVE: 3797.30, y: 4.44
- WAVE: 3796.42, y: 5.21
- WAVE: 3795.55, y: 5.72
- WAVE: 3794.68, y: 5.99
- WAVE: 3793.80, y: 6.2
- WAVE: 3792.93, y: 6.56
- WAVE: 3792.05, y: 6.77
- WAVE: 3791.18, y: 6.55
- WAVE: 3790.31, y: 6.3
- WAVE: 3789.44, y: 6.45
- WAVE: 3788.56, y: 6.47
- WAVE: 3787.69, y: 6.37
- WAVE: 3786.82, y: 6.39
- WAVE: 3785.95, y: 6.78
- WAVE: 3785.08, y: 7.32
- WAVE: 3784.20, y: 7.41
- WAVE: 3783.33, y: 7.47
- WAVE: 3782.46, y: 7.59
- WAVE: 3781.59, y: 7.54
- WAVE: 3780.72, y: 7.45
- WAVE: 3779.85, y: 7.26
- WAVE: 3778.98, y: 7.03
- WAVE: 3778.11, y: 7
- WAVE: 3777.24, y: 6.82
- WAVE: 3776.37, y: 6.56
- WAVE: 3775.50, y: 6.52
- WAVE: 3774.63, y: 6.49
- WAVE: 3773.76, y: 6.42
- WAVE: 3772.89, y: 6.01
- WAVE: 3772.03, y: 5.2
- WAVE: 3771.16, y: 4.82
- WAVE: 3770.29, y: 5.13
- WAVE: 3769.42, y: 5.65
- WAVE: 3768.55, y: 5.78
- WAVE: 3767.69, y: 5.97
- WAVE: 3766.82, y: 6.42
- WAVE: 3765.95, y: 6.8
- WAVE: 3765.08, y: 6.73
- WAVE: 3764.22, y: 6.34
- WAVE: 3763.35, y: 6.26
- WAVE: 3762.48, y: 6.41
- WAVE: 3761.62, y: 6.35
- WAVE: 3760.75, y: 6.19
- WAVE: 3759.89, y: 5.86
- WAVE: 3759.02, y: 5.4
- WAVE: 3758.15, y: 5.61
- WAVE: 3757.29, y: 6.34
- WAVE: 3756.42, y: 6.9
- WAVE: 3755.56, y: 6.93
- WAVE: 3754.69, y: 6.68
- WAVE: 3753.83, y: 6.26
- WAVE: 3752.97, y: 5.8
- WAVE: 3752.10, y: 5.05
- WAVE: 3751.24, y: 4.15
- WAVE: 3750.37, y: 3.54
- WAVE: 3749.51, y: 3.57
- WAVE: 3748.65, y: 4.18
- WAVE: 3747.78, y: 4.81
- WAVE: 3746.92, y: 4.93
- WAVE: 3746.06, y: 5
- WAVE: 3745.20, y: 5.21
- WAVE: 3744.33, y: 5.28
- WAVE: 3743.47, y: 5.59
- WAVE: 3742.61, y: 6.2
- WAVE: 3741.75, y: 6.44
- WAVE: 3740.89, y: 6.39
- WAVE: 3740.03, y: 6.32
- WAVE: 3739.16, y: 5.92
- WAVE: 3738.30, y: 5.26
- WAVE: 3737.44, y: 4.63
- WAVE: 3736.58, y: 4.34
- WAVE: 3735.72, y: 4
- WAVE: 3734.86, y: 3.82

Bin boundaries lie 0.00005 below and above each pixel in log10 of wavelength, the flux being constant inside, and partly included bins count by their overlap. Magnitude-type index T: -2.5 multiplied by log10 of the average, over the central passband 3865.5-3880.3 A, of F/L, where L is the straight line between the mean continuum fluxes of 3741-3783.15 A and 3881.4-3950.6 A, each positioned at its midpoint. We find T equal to -0.178 mag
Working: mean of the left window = 5.98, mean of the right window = 5.81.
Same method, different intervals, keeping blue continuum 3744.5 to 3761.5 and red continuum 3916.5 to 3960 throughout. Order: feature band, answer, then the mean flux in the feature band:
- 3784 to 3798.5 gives -0.14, 6.16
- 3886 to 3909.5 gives -0.13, 6.2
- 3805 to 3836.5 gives -0.13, 6.16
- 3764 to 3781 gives -0.17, 6.31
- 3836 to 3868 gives -0.22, 6.68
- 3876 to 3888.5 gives -0.16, 6.37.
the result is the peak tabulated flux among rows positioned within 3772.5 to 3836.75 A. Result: 7.7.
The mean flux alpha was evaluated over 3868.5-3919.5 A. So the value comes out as 6.58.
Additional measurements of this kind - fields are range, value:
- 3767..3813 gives 6.48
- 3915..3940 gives 4.84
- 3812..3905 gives 6.37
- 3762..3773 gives 5.97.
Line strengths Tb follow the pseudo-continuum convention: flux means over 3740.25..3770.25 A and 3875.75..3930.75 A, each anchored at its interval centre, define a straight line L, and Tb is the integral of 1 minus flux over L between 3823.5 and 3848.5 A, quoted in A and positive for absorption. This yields 2.2 A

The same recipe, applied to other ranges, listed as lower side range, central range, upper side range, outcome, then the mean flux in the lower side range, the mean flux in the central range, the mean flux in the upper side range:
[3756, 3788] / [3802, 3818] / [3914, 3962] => -1.93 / 6.45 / 7.02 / 5.64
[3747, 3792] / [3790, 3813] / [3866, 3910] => -0.56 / 6.18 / 6.42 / 6.5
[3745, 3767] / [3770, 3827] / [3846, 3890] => -3.72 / 5.68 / 6.49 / 6.78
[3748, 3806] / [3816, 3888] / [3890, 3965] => -4.10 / 6.16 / 6.4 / 5.96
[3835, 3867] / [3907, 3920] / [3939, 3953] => -1.57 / 6.57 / 7.13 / 6.25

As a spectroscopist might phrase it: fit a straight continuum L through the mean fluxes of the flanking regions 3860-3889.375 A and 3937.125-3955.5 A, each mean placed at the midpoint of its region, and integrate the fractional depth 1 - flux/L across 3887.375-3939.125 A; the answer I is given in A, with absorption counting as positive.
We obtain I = 5.32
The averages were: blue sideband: 6.65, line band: 5.71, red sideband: 6.08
